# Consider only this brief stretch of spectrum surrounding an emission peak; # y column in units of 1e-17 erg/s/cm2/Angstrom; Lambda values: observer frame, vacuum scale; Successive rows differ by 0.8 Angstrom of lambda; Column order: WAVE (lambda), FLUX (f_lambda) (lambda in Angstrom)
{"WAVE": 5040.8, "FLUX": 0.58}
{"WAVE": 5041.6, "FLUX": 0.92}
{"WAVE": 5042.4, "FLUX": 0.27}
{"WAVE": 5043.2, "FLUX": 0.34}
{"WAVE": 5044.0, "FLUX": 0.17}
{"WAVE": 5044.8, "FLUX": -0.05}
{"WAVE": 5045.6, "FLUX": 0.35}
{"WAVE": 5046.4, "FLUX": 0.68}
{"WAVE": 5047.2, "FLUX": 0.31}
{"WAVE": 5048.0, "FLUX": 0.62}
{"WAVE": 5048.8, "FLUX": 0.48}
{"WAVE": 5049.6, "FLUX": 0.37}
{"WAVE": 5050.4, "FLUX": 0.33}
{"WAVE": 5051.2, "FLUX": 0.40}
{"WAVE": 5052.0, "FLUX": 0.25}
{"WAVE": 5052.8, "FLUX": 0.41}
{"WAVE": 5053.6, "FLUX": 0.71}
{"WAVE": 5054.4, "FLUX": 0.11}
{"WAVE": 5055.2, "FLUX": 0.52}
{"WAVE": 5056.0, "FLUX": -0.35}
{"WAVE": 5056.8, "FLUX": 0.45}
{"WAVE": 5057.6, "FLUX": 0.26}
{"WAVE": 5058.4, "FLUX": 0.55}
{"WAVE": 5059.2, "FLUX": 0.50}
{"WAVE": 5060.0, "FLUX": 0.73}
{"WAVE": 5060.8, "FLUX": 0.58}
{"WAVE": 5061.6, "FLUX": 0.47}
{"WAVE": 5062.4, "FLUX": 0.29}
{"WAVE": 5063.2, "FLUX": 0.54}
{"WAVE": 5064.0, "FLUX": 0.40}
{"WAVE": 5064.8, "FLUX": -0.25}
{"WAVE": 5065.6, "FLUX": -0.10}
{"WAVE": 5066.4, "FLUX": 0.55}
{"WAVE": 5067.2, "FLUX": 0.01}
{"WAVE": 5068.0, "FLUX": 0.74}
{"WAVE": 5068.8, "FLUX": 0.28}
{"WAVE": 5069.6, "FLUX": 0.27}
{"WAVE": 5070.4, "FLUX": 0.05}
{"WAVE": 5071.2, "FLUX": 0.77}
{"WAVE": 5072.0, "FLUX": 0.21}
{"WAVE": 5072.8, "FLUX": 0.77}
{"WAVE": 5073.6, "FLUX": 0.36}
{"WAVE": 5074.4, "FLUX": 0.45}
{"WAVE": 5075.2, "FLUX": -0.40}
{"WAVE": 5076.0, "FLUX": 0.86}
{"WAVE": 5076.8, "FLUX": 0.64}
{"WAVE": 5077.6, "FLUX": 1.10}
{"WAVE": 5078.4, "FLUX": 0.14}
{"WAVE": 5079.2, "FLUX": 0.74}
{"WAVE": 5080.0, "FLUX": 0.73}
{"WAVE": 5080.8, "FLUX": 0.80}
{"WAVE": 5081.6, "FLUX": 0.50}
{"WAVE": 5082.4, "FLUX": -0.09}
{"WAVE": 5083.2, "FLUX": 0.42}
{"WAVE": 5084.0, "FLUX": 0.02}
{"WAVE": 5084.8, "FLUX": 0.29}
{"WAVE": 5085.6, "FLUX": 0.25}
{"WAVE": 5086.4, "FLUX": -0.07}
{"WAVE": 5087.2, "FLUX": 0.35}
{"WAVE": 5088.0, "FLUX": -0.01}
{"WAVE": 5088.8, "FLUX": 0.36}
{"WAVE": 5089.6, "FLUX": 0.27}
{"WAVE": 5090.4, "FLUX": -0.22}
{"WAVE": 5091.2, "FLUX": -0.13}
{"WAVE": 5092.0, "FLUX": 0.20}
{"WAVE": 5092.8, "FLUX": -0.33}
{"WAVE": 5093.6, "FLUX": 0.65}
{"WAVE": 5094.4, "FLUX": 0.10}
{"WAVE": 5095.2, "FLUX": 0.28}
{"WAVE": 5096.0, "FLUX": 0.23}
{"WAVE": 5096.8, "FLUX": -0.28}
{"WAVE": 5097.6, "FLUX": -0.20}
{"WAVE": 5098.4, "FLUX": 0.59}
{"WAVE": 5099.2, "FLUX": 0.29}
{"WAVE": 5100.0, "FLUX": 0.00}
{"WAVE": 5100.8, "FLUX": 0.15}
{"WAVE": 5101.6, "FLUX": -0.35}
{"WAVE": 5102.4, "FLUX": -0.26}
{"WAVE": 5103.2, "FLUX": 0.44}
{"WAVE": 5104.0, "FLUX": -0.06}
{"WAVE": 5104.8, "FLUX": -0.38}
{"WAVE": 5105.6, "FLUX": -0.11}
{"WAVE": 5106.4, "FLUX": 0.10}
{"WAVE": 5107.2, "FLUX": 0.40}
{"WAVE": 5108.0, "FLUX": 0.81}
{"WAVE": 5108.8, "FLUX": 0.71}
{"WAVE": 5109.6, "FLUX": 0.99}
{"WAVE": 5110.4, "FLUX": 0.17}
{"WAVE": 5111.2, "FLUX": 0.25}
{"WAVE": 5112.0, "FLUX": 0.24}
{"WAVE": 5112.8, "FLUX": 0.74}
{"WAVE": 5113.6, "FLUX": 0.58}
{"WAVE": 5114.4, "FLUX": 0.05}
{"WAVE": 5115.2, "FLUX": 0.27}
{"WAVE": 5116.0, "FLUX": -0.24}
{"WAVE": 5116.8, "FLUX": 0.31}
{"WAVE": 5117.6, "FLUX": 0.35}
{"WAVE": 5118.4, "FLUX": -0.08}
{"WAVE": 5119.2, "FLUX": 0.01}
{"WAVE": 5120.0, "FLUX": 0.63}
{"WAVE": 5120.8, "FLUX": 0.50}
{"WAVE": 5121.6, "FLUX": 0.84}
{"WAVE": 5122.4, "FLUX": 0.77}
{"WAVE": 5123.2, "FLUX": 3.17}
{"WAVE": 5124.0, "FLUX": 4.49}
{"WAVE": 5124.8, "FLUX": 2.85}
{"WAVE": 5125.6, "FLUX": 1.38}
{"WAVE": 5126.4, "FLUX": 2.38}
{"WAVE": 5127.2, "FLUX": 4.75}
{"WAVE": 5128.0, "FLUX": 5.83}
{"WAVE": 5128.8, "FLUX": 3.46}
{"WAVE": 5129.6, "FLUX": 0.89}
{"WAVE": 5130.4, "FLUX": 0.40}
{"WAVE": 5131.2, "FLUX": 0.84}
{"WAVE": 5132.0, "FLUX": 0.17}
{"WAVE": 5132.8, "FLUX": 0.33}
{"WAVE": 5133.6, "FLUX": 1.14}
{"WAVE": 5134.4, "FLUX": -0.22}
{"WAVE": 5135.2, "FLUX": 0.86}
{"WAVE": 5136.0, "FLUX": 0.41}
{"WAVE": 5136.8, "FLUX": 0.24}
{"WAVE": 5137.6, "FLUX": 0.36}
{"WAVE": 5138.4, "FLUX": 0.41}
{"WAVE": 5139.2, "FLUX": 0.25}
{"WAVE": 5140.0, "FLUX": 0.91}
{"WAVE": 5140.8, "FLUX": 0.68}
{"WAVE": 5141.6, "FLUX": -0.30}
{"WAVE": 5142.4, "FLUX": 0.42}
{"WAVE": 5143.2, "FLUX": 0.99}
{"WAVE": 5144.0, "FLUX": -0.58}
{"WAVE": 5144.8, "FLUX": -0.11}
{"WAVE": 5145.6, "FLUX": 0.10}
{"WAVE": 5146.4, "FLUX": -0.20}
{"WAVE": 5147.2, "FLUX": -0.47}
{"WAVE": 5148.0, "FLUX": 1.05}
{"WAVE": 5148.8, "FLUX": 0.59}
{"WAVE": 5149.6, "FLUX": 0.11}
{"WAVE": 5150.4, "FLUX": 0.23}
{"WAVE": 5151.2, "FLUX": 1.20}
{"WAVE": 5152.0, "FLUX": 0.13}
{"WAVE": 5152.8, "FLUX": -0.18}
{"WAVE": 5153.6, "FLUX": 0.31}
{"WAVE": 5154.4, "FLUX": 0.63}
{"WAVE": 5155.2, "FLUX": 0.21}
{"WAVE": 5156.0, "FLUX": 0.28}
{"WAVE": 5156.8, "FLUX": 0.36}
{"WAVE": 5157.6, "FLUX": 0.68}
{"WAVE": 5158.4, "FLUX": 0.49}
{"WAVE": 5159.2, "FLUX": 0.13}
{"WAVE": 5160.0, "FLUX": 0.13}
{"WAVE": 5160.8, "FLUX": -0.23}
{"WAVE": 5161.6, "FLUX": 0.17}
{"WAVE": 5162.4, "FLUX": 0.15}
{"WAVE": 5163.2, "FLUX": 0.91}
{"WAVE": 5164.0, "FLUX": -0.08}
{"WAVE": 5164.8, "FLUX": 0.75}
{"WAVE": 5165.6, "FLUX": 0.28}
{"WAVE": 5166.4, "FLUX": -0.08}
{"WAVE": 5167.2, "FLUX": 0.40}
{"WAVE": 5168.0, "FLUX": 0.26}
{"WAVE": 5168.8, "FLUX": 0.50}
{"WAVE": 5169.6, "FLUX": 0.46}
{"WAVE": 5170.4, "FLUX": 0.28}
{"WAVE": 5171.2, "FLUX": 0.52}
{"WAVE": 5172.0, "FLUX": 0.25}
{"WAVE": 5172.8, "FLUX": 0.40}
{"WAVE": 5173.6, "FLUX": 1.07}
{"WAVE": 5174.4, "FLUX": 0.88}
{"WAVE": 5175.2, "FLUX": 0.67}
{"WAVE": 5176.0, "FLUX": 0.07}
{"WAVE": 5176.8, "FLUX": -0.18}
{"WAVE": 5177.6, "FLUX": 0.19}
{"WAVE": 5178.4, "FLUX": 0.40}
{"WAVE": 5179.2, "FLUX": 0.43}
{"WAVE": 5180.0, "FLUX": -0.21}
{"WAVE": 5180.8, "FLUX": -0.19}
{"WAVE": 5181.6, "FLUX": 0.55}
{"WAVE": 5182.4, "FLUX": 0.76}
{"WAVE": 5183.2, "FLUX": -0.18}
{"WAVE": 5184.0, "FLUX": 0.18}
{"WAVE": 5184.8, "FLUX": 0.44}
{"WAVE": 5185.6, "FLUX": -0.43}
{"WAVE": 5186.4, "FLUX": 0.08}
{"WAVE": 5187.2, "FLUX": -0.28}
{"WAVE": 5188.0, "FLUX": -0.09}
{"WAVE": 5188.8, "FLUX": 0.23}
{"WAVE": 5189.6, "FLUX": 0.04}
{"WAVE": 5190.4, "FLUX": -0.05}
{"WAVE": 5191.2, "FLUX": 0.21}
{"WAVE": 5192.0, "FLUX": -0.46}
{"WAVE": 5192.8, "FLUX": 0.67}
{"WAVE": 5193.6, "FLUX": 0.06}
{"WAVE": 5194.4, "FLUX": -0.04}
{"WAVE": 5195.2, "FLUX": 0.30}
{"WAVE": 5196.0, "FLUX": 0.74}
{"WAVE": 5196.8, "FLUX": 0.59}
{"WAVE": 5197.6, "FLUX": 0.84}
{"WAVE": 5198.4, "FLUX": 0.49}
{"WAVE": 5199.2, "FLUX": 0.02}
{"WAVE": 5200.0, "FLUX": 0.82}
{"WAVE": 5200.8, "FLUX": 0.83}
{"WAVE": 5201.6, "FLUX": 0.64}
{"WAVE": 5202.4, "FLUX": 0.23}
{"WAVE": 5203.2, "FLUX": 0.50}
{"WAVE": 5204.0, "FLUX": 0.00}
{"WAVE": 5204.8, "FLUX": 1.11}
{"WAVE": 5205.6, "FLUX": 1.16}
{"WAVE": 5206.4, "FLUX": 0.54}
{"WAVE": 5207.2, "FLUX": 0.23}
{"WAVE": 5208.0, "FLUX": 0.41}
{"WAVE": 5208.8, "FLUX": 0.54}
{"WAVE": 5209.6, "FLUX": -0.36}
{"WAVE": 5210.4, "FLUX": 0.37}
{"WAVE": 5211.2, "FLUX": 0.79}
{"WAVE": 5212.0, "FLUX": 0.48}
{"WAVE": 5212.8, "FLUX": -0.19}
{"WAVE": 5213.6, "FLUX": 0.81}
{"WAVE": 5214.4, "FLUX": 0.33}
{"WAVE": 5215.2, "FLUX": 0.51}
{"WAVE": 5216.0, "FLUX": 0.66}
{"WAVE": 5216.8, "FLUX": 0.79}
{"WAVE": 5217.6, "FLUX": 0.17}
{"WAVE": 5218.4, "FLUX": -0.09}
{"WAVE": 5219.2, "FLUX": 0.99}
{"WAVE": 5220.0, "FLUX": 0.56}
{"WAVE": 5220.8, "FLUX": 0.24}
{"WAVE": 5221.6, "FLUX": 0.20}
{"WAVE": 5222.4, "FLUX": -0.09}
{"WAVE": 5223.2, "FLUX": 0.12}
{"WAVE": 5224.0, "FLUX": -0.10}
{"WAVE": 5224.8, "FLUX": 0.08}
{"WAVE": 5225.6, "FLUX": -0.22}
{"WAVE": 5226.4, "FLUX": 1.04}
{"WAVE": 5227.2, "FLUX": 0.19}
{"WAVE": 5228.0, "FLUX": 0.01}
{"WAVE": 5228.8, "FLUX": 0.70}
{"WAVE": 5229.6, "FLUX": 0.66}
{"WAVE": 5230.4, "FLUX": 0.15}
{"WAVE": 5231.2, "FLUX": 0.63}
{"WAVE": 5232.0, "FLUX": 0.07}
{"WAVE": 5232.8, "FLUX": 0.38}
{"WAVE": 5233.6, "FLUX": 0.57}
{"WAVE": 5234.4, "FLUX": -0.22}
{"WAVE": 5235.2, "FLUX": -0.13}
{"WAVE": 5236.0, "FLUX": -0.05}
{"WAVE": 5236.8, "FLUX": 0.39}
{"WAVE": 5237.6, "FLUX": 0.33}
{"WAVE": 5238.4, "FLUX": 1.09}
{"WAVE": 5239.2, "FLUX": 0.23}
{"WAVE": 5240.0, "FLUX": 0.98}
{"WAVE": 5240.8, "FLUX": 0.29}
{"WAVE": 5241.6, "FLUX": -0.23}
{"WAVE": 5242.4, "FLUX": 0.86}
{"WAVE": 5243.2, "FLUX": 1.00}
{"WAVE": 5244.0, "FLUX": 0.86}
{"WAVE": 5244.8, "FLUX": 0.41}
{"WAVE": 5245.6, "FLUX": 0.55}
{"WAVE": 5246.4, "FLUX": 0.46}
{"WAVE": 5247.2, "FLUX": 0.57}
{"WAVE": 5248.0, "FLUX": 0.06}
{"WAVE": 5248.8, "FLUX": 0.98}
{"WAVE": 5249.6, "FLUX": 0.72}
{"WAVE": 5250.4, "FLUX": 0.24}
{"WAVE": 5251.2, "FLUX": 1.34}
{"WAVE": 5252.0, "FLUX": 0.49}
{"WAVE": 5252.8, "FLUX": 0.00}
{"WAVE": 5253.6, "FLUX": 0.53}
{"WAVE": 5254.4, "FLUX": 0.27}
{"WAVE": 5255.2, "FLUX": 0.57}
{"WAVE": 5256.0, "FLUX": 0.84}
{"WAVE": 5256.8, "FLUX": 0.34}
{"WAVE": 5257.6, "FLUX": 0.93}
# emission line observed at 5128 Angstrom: [O II] 3727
